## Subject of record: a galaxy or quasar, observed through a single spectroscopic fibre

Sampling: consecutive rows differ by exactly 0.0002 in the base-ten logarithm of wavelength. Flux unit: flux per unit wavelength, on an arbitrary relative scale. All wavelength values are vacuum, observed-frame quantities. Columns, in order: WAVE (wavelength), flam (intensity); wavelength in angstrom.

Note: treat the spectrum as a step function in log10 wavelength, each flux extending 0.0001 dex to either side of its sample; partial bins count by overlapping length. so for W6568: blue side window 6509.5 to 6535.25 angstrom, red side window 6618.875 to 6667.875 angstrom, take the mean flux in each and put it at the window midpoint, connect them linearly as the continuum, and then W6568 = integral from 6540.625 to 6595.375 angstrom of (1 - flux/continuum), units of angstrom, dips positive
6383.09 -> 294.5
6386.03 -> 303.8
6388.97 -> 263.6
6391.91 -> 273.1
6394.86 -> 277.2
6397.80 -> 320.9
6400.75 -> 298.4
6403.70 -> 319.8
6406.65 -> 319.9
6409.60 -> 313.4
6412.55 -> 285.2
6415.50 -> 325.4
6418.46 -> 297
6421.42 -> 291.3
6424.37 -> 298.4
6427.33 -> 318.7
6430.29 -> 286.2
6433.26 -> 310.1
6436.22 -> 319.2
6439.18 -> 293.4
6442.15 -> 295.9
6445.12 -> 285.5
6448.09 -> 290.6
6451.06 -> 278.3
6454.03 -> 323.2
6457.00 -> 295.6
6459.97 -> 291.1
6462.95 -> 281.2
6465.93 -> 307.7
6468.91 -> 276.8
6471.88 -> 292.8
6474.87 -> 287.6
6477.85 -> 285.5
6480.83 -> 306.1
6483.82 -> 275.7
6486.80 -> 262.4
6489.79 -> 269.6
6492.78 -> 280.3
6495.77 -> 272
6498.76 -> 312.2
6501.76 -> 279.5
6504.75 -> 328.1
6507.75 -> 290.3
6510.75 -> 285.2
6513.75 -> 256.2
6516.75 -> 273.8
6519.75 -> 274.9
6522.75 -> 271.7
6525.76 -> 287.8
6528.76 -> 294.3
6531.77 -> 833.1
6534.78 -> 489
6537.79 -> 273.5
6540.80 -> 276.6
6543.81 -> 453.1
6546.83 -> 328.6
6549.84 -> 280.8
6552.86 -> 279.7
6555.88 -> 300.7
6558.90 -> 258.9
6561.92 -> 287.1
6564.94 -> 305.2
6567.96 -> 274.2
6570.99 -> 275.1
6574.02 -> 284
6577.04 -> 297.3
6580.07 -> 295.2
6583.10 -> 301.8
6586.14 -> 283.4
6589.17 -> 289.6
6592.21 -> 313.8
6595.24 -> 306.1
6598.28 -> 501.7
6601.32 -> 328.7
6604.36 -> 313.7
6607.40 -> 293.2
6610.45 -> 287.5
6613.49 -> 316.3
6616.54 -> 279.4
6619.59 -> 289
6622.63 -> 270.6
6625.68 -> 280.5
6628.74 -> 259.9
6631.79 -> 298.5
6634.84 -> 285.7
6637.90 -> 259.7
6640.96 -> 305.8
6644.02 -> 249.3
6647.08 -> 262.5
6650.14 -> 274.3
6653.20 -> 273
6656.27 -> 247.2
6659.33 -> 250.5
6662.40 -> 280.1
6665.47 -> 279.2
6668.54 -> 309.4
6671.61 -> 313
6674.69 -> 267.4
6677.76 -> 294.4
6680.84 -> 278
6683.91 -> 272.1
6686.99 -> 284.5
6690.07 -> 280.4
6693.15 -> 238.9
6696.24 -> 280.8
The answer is 4.5 angstrom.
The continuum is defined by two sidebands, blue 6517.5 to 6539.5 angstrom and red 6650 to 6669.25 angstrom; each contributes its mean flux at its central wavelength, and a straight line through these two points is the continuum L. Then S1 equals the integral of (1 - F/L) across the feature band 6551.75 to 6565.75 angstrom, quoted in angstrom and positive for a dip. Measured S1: 2.8 angstrom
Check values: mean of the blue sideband 384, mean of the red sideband 272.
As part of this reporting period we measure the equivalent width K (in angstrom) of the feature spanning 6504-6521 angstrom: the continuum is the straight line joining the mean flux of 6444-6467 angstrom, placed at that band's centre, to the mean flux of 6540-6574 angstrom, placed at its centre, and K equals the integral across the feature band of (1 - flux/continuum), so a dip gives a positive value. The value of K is 0.9 angstrom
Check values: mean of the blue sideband 294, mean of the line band 283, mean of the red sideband 302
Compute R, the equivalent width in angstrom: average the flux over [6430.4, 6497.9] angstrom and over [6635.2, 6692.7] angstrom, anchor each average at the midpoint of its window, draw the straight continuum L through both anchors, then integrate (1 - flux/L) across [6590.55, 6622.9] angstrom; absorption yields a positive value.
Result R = -4.6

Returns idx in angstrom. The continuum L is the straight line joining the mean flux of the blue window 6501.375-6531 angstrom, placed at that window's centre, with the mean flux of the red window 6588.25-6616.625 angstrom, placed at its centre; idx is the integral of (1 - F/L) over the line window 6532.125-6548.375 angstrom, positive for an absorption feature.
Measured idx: -4.88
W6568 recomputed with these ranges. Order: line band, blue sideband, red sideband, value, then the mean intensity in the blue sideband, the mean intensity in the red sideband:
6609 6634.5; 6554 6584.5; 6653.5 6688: -0.2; 288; 279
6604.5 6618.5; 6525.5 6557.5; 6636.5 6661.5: 0.4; 375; 266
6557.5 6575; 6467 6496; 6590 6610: 2.2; 282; 338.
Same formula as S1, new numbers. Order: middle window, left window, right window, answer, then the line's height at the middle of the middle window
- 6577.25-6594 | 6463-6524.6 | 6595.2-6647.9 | -0.10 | 295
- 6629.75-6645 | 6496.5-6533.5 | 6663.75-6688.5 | 0.91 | 298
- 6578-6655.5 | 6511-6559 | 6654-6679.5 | 1.78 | 303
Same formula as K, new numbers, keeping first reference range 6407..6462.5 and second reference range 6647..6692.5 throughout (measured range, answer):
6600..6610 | -0.9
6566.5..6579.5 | 0.1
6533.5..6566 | -3.5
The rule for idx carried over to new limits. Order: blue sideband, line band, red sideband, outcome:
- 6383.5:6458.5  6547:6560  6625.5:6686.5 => 0.1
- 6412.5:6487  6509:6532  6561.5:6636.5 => -1.7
